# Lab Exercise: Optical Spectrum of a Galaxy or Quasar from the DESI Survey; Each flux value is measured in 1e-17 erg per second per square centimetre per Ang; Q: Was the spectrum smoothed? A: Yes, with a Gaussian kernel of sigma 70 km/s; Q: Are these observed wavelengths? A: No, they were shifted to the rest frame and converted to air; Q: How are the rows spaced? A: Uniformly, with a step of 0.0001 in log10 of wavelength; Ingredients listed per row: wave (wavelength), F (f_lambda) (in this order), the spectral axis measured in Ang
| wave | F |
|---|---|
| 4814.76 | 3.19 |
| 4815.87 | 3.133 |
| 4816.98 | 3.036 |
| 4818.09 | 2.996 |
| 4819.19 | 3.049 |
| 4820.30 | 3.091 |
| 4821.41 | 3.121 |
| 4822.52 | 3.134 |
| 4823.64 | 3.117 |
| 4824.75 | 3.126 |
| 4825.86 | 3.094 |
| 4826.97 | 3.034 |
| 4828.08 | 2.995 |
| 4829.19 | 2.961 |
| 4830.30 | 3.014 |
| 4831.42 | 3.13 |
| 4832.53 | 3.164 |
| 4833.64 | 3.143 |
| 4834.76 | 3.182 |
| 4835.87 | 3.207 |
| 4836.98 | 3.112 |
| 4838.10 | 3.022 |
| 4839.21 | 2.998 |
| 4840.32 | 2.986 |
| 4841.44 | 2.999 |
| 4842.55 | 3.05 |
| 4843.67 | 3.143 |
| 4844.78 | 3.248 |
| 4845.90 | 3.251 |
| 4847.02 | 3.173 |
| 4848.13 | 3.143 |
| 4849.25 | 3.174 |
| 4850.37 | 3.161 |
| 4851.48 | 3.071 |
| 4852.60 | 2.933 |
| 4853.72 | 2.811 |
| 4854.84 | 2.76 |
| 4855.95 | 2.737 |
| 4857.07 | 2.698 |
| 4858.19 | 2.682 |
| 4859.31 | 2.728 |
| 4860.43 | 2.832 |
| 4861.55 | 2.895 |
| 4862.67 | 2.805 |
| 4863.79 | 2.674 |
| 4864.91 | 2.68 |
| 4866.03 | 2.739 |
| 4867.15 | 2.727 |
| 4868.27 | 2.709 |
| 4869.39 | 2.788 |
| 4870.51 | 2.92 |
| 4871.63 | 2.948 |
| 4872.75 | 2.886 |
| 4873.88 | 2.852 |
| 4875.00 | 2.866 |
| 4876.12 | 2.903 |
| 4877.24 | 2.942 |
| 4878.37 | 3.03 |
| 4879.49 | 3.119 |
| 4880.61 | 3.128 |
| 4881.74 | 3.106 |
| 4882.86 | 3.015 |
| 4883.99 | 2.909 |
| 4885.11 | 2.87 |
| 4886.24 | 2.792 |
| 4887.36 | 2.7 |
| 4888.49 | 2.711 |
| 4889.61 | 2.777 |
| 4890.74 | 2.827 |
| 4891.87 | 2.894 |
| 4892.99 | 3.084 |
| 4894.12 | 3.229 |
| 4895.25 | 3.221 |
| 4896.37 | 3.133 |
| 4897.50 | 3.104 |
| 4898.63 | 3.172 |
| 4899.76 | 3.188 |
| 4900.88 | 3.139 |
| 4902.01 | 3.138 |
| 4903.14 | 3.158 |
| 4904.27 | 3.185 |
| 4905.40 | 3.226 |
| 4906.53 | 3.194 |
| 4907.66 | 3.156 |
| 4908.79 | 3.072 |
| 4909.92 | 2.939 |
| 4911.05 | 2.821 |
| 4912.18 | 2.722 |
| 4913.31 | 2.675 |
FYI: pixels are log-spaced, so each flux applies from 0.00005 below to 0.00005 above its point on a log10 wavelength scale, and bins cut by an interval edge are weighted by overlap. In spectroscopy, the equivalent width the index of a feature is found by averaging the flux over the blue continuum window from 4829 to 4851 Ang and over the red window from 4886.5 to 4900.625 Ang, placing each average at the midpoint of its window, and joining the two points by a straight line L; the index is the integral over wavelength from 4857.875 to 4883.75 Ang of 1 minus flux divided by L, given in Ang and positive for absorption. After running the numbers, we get 1.5 Ang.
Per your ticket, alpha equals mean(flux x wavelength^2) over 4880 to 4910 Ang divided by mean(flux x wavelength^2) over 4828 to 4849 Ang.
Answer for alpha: 1.0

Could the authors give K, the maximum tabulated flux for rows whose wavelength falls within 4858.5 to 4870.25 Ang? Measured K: 2.895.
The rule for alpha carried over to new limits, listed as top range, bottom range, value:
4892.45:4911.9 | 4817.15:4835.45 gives 1.04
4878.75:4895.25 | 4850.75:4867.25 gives 1.07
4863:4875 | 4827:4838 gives 0.92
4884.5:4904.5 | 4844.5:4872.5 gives 1.06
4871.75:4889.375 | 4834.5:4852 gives 0.95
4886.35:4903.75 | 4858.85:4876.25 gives 1.09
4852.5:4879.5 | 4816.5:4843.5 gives 0.93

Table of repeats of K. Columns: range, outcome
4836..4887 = 3.251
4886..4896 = 3.229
